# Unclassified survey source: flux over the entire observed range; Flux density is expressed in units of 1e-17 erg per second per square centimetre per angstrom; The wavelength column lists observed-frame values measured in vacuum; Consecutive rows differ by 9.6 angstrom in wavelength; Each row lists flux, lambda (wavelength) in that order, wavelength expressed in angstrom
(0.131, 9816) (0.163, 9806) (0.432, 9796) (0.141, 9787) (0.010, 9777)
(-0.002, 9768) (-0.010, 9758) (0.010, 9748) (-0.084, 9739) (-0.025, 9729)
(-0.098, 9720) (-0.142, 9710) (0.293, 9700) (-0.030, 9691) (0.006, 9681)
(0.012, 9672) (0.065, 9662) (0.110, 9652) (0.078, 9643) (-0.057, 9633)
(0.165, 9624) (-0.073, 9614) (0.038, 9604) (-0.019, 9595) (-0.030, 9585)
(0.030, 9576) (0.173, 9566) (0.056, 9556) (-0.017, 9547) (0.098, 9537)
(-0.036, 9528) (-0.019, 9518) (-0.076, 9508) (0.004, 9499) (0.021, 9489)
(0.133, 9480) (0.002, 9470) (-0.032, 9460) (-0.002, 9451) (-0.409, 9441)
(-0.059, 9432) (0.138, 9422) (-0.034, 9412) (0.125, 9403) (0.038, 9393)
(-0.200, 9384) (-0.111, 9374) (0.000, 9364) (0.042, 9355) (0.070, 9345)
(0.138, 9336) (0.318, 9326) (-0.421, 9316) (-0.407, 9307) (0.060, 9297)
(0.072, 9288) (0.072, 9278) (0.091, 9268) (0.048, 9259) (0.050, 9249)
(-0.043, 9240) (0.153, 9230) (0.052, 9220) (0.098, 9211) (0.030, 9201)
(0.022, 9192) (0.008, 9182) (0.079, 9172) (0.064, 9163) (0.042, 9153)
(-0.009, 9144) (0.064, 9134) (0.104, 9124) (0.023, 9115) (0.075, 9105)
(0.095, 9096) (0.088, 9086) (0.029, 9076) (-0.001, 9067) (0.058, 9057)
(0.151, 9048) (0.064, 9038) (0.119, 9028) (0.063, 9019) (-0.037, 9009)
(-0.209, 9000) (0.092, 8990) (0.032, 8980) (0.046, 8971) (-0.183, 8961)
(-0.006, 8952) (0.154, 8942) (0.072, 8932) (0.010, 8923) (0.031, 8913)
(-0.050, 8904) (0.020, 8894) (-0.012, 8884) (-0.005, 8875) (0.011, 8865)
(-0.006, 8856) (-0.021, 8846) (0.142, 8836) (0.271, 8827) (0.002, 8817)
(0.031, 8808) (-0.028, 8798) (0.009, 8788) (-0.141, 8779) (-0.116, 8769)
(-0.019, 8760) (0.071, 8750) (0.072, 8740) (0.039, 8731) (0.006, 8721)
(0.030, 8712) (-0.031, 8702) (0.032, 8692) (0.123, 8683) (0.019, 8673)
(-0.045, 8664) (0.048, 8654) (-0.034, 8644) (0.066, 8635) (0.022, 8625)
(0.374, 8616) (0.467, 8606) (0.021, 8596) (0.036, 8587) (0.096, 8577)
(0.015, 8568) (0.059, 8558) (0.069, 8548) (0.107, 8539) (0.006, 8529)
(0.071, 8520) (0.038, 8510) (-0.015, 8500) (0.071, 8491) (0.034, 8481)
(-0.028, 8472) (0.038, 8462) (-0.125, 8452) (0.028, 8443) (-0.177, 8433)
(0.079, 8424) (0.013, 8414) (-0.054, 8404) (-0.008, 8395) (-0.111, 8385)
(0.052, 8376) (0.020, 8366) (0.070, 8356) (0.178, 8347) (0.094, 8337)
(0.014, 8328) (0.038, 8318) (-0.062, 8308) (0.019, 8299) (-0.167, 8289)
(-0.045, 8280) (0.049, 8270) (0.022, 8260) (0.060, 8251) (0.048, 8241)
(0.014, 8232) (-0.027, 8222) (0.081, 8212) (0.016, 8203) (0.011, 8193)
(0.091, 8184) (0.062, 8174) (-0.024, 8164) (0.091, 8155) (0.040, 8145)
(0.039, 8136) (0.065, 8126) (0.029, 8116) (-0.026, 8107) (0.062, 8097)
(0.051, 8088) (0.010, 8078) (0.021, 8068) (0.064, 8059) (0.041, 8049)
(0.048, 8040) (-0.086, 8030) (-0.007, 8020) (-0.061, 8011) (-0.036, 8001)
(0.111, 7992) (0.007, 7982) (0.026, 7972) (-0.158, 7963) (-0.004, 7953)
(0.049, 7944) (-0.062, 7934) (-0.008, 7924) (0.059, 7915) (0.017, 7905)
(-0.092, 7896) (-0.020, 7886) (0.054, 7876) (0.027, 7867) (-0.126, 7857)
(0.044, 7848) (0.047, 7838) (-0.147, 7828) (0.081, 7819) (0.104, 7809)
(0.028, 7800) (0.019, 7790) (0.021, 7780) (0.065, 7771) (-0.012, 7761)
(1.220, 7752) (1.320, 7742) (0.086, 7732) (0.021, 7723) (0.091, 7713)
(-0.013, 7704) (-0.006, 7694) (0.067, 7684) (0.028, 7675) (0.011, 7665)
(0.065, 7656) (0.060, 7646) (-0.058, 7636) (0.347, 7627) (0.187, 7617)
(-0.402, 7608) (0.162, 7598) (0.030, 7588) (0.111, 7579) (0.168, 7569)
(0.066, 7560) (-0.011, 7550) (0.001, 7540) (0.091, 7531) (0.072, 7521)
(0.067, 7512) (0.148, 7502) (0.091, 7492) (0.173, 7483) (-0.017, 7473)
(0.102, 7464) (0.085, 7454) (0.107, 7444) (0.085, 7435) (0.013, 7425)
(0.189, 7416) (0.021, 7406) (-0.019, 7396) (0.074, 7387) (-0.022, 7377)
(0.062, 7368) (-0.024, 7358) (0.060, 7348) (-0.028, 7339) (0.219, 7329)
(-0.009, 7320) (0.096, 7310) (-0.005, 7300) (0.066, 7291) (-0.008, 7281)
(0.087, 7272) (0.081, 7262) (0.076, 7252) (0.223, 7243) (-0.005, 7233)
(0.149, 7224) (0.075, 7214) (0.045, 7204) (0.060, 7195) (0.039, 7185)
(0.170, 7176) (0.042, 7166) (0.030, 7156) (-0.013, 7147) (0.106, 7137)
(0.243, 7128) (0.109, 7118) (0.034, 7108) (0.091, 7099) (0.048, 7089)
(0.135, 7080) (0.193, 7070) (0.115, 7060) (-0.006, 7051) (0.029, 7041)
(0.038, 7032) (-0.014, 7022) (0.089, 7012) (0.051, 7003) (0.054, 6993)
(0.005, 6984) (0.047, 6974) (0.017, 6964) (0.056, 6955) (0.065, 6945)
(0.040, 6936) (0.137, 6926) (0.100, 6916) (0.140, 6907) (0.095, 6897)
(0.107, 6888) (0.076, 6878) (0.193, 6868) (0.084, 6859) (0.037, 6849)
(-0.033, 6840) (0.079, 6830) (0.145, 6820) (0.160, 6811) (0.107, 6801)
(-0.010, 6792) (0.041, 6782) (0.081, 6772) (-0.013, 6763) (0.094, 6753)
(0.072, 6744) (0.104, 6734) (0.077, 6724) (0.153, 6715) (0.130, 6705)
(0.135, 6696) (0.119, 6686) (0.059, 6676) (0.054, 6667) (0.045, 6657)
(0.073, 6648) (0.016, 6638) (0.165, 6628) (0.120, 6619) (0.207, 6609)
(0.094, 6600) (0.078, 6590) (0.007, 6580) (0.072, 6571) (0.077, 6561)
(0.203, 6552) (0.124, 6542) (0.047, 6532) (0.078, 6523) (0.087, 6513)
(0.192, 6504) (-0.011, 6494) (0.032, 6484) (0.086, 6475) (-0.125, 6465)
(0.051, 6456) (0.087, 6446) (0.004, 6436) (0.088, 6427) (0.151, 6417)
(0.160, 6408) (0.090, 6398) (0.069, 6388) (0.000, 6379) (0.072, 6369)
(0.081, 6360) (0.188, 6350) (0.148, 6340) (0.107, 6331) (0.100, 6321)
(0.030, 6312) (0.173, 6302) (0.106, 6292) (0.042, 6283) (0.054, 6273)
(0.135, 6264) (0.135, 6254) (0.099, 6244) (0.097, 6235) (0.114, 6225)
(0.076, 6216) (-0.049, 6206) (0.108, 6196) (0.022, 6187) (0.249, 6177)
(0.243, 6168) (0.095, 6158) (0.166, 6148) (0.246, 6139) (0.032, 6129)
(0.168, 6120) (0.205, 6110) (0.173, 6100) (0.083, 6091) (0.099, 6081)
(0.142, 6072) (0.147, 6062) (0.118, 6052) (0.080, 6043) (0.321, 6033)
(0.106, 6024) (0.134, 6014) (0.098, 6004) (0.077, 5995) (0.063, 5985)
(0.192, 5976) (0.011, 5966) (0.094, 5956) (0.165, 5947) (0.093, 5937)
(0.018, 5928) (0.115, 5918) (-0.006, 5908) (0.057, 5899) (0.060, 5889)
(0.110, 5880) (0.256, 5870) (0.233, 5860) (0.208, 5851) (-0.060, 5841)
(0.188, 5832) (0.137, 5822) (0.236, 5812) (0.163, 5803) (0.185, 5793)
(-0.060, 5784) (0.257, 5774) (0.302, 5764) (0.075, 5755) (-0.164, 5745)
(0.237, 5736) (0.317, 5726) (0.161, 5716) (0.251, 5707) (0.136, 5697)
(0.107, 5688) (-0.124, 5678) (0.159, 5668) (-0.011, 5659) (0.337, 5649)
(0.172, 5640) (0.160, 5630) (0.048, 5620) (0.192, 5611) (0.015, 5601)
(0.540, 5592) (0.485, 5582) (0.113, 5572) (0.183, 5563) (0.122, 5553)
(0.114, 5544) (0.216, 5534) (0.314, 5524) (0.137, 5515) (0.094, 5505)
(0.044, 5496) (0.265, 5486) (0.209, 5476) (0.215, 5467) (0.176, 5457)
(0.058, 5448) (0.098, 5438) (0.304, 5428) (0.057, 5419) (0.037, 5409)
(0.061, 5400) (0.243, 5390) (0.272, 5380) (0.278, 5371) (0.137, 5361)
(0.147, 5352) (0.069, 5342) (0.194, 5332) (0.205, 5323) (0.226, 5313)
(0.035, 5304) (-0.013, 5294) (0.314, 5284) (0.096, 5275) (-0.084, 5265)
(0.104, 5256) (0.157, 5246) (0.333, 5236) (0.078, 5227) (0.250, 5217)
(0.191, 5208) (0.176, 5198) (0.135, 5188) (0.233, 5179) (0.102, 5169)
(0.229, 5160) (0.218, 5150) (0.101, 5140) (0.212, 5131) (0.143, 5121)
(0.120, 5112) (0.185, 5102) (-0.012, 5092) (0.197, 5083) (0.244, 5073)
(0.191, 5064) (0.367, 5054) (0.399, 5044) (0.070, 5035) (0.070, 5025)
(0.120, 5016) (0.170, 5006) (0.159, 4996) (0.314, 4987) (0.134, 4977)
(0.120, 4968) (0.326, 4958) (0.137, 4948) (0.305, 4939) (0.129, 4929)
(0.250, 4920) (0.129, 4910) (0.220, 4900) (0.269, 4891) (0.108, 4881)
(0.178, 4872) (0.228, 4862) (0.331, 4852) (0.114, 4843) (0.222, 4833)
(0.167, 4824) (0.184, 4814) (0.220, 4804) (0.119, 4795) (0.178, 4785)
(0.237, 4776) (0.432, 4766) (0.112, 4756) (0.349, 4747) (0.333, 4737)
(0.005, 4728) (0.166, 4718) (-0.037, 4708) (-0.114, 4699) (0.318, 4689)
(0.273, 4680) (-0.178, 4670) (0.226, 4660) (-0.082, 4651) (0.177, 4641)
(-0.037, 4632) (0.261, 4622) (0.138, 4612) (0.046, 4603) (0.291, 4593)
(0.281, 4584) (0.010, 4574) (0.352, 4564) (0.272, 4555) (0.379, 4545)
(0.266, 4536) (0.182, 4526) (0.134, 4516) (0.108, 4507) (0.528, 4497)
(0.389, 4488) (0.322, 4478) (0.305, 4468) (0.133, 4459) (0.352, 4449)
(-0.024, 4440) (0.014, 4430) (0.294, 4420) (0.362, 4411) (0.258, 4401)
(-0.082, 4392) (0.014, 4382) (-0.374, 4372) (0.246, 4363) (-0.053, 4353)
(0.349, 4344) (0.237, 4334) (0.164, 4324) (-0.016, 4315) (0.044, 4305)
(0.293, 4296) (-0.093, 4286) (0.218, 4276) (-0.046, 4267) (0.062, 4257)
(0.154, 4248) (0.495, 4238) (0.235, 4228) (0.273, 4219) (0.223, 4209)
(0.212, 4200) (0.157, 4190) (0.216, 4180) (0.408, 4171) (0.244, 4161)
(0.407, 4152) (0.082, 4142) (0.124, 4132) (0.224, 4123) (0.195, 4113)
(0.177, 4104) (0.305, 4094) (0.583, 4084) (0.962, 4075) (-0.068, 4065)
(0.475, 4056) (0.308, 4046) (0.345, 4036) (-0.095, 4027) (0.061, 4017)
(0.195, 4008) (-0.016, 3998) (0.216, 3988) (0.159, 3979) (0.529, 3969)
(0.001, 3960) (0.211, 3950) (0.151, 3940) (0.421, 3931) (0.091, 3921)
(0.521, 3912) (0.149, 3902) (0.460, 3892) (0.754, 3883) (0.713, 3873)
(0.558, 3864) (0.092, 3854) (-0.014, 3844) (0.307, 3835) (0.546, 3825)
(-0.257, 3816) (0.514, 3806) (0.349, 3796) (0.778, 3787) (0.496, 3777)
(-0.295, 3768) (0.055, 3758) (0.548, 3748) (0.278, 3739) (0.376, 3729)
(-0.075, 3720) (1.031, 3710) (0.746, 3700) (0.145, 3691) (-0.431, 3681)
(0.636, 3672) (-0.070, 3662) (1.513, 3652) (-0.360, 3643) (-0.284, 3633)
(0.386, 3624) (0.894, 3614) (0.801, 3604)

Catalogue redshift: 1.309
